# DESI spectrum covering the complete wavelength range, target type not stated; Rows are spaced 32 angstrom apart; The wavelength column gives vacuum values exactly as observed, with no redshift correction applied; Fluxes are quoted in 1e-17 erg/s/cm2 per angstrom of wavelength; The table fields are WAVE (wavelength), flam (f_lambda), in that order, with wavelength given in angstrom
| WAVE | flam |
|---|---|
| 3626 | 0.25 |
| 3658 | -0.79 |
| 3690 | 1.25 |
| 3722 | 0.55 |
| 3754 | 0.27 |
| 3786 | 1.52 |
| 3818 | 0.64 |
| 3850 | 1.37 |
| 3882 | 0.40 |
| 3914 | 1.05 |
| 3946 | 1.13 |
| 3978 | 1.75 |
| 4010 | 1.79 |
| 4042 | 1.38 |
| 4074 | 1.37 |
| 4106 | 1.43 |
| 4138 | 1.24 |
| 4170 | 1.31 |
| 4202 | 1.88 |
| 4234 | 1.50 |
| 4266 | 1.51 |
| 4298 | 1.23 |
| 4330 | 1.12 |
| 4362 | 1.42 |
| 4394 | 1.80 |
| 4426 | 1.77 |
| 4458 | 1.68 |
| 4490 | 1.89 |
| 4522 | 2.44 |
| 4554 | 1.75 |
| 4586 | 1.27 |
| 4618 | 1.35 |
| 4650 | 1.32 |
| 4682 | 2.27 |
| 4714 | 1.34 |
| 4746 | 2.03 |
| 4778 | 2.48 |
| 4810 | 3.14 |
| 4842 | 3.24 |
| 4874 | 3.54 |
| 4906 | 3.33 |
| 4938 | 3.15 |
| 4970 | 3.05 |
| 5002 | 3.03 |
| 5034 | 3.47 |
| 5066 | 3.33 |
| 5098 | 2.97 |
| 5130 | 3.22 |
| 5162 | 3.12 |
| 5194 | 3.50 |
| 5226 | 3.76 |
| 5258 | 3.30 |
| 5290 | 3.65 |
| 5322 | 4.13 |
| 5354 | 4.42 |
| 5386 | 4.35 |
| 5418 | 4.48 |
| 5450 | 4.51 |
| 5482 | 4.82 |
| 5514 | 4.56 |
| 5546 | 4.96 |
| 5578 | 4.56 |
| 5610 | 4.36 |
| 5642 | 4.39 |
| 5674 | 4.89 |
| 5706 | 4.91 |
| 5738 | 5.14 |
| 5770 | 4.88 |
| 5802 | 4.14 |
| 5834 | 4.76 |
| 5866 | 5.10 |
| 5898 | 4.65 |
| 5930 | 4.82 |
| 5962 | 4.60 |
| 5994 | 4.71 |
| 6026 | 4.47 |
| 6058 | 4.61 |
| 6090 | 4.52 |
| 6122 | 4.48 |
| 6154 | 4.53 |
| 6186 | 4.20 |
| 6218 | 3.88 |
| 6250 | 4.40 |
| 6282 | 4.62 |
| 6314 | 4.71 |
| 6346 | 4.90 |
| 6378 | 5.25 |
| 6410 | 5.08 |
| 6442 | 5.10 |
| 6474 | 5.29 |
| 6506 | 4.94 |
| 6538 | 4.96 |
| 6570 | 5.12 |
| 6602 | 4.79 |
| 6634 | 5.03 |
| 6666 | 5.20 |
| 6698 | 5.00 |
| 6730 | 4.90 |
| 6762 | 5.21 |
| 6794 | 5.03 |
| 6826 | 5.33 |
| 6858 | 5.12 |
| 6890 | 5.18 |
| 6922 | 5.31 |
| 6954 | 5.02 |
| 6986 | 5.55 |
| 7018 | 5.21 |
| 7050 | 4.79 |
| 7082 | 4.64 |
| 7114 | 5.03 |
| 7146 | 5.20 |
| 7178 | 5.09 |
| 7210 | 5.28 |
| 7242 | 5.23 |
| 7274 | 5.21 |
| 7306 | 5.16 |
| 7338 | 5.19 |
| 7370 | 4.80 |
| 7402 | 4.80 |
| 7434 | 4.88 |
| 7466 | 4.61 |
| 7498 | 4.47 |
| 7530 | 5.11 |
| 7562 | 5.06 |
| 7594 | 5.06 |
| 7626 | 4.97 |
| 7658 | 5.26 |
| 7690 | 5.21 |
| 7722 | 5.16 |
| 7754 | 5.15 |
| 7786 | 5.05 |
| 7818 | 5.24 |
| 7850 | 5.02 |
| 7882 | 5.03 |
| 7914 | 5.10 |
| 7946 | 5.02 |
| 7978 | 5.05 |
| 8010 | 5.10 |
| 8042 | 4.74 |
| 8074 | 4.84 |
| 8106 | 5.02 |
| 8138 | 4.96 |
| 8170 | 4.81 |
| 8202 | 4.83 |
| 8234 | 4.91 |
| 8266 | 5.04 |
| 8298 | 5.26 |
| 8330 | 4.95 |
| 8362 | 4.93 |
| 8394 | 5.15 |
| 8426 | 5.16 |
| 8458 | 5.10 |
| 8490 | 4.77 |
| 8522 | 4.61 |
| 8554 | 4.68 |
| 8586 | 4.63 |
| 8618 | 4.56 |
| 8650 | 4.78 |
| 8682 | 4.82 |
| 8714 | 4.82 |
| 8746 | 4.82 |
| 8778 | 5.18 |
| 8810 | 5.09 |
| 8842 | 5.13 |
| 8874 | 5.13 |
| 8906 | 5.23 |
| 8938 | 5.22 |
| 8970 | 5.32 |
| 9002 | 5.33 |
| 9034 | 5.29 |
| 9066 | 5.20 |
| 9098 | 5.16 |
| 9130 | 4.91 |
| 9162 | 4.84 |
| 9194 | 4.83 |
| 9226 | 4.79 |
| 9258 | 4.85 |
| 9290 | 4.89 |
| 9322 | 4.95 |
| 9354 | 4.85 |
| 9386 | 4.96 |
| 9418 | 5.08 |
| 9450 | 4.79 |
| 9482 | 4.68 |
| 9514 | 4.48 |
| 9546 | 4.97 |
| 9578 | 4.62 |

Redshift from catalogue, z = 0.20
